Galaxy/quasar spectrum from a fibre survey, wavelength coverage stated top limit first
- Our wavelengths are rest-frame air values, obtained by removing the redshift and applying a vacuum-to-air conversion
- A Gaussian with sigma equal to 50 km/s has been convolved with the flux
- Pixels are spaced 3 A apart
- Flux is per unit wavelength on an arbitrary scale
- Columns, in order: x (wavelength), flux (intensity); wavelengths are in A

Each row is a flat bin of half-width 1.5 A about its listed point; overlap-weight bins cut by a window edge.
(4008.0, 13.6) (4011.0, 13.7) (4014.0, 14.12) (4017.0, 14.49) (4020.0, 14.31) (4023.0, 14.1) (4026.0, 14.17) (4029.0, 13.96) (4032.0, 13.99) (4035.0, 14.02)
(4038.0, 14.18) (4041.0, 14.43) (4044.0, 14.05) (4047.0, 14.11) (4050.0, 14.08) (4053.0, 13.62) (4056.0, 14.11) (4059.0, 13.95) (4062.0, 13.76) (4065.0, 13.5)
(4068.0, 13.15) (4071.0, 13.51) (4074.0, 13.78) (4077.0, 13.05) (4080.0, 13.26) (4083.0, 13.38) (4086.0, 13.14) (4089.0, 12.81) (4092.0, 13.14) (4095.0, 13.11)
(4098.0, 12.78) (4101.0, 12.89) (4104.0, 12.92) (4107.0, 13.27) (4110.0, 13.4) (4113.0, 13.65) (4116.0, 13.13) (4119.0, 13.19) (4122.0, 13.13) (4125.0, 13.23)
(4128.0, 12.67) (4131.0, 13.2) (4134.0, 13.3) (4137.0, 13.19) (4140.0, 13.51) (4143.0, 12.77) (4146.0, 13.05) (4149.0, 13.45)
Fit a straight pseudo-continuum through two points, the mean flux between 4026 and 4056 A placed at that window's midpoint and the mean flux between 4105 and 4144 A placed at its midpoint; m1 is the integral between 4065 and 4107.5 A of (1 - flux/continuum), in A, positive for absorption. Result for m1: 1.35 A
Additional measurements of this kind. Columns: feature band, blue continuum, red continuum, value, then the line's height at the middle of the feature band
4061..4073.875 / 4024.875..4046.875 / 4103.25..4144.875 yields 0.3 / 13.8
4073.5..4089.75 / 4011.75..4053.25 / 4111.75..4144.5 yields 0.5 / 13.6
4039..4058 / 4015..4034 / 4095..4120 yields -0.3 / 13.9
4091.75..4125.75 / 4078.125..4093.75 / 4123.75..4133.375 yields -0.1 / 13.1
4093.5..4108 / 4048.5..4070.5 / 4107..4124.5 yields 0.5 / 13.4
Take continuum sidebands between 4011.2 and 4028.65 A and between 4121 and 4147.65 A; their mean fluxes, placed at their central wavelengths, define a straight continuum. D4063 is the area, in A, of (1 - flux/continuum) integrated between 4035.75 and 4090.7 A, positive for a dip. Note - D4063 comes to 0.5 A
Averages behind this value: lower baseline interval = 14.2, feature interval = 13.7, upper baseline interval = 13.1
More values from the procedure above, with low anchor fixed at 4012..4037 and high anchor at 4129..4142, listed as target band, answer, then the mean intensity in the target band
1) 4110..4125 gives 0.1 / 13.3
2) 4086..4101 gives 0.7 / 13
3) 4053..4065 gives 0.0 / 13.8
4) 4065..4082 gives 0.5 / 13.4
